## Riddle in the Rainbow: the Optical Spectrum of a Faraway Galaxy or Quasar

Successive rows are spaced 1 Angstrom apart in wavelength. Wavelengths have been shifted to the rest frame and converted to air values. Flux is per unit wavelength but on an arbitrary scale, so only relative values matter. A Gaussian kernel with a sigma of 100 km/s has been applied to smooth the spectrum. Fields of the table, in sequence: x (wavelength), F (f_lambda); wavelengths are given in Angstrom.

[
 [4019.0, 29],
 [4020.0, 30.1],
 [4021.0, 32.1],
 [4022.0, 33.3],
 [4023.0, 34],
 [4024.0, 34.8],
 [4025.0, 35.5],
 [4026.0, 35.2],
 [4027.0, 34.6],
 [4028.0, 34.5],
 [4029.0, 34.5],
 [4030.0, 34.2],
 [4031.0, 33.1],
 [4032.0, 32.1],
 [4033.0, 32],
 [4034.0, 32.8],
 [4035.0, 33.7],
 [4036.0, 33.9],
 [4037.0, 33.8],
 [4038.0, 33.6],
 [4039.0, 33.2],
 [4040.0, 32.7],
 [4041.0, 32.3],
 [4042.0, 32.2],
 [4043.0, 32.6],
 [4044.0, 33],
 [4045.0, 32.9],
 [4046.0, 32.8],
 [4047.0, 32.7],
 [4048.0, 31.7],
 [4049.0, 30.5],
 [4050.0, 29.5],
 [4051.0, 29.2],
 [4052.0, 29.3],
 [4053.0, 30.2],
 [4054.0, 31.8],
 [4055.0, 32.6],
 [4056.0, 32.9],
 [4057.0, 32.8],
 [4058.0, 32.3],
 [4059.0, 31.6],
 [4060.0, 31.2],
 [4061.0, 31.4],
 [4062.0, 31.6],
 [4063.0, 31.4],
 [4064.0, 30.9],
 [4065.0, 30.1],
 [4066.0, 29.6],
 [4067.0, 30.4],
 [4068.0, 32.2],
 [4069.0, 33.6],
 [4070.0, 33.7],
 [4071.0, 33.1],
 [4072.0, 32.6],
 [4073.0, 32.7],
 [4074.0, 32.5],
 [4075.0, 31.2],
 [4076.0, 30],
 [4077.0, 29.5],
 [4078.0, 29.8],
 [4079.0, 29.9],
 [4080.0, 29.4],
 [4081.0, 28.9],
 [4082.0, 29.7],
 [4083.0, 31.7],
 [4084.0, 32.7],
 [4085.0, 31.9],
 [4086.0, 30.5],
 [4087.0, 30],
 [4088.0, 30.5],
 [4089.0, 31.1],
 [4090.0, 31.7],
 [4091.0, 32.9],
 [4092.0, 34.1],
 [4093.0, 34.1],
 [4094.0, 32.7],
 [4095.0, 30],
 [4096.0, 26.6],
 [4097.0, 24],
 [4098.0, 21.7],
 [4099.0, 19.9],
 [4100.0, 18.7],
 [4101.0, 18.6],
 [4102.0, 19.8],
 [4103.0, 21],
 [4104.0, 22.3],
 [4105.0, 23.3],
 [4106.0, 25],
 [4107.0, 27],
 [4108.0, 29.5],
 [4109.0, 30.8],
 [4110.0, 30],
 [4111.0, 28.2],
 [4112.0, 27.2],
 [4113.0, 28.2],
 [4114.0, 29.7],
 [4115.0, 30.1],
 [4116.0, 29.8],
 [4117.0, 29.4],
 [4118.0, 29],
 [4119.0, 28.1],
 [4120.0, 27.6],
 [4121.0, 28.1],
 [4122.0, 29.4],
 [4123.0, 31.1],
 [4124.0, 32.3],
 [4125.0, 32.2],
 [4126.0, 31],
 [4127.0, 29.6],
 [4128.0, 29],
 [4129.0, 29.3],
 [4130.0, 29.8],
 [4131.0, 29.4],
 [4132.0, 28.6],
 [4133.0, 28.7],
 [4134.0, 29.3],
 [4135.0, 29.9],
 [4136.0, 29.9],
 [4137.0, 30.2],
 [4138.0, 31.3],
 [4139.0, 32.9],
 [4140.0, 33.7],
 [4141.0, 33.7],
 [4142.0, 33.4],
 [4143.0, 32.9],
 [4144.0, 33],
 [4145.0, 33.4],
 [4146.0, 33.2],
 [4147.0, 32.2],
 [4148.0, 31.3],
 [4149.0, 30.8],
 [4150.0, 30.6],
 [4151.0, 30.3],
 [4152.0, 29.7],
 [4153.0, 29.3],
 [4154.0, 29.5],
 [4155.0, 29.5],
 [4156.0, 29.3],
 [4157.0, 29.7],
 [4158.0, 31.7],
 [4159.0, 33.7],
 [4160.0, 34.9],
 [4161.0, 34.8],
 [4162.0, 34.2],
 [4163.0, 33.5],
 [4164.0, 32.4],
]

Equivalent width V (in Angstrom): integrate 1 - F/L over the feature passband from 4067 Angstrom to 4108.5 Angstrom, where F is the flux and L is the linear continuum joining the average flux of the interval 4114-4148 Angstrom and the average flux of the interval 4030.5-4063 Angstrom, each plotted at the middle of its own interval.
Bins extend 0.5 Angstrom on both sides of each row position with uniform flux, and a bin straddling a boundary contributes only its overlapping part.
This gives 3.5 Angstrom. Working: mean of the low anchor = 32.1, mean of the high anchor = 30.6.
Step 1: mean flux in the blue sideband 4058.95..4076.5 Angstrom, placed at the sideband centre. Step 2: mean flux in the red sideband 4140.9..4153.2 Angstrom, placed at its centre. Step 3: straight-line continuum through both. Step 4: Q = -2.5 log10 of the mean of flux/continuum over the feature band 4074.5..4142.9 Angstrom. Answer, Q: 0.098 mag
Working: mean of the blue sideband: 31.7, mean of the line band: 29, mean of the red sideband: 31.8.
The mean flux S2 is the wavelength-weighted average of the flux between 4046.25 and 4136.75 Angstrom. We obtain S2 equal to 29.6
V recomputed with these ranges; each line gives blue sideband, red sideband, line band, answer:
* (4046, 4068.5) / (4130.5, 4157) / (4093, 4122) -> 4.28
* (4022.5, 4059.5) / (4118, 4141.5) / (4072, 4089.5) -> 0.46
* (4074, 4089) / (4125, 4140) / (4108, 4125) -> 0.47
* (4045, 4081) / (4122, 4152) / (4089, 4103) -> 2.12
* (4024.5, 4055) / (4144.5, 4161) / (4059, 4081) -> 0.73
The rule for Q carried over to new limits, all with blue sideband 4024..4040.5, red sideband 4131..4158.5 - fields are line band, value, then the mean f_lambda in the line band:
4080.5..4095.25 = 0.03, 31.5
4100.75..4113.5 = 0.24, 25.6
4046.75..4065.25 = 0.06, 31.2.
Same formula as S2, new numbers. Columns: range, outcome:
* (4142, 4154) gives 31.5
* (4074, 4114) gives 28.1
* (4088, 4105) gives 26.2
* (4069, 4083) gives 31.1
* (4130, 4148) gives 31.5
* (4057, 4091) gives 31.2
